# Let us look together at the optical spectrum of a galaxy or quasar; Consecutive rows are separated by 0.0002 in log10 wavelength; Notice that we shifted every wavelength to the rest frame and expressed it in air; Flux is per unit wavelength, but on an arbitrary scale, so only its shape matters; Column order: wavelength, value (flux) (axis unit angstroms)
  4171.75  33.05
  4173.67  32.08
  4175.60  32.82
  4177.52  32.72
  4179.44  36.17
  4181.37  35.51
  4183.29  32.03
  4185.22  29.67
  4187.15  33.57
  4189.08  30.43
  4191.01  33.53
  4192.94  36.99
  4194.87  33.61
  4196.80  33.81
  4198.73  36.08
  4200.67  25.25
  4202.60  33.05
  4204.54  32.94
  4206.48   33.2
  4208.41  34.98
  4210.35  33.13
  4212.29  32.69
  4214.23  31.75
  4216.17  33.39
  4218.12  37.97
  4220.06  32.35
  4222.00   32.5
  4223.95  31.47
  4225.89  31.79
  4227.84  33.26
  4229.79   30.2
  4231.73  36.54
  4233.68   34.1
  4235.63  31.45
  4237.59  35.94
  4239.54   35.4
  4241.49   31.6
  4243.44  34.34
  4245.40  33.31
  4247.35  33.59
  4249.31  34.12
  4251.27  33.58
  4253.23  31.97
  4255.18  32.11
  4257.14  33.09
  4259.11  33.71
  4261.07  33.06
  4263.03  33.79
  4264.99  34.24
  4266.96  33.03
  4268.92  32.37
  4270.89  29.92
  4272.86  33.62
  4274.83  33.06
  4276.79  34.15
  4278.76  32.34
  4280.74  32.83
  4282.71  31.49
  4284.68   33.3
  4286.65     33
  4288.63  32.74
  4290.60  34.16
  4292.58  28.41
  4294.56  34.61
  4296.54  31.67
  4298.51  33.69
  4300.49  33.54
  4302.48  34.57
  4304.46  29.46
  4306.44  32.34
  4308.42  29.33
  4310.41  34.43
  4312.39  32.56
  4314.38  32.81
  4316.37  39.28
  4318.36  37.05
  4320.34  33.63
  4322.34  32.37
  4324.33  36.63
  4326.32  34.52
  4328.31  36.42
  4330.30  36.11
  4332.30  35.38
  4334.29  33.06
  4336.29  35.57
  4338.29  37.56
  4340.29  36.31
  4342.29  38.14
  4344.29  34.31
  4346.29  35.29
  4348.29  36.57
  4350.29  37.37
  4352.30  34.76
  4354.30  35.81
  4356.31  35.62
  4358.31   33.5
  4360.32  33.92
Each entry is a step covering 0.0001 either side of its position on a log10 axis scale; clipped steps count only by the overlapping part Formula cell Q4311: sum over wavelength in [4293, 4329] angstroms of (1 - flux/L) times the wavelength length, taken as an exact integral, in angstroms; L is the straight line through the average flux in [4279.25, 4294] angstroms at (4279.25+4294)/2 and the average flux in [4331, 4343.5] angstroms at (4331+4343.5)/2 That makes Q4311 0.38 angstroms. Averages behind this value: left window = 32.3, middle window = 33.7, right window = 36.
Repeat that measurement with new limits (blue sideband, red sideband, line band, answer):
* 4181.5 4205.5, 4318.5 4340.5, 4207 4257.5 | 0.13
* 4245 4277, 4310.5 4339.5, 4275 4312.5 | 1.74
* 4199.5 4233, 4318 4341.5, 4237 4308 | 2.26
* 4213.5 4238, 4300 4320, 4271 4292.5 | 0.45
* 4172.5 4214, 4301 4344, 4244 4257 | 0.23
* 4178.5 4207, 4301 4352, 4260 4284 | 0.89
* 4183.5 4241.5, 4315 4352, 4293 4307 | 0.95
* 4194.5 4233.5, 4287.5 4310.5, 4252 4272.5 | -0.09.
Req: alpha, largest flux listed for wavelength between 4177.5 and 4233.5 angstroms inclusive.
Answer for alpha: 37.97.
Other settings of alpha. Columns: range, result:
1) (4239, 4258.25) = 35.4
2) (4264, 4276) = 34.24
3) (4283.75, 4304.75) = 34.61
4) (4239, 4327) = 39.28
